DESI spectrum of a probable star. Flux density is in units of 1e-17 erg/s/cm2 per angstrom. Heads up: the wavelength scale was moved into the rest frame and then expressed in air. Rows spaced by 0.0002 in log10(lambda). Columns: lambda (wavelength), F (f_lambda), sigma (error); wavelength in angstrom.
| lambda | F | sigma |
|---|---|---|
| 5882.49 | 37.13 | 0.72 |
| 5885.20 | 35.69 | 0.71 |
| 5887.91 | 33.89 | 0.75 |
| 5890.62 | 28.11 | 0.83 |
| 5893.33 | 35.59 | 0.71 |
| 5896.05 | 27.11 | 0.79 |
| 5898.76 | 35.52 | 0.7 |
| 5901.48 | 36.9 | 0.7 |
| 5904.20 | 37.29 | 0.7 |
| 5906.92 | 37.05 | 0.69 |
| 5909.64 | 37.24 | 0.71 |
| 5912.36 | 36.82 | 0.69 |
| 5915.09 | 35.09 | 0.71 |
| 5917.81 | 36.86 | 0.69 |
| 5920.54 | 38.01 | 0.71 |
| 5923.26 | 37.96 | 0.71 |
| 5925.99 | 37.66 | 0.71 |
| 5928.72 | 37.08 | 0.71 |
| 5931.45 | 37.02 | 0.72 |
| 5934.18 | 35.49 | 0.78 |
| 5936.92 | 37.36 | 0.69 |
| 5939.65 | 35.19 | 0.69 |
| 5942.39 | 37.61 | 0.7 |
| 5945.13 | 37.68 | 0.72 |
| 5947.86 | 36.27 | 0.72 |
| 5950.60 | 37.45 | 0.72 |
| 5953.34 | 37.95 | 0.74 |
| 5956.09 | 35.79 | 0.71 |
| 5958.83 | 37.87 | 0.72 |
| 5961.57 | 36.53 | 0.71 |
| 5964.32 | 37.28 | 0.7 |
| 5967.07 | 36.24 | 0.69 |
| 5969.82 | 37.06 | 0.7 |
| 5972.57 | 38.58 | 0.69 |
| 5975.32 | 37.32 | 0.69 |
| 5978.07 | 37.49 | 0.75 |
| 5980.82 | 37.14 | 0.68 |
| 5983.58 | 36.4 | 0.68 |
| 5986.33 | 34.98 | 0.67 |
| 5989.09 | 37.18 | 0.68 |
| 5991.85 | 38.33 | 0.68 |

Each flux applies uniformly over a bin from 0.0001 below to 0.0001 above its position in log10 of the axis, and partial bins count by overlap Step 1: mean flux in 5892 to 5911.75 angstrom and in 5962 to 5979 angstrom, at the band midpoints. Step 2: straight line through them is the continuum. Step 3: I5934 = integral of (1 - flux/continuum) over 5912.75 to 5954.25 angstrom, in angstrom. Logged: -0.9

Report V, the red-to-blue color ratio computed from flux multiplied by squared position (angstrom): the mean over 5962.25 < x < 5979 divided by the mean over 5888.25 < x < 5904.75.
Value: 1.15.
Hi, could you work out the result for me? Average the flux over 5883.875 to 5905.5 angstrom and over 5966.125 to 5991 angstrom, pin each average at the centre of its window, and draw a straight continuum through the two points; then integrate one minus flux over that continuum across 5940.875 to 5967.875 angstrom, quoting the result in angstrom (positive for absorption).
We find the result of -0.8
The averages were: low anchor 33.8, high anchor 37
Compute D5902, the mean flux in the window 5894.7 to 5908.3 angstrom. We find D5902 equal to 34.8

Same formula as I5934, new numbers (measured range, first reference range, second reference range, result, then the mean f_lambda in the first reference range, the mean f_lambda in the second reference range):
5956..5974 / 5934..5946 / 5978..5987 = -0.3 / 36.7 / 36.5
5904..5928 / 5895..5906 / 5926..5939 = -1.0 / 34.5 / 36.8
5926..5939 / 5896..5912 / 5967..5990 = -0.1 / 36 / 37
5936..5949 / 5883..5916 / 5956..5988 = -0.3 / 34.7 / 36.9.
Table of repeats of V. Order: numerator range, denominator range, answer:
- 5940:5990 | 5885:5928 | 1.06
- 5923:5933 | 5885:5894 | 1.15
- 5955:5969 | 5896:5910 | 1.05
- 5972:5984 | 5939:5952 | 1.02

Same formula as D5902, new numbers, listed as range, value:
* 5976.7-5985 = 37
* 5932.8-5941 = 36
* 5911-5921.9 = 36.7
